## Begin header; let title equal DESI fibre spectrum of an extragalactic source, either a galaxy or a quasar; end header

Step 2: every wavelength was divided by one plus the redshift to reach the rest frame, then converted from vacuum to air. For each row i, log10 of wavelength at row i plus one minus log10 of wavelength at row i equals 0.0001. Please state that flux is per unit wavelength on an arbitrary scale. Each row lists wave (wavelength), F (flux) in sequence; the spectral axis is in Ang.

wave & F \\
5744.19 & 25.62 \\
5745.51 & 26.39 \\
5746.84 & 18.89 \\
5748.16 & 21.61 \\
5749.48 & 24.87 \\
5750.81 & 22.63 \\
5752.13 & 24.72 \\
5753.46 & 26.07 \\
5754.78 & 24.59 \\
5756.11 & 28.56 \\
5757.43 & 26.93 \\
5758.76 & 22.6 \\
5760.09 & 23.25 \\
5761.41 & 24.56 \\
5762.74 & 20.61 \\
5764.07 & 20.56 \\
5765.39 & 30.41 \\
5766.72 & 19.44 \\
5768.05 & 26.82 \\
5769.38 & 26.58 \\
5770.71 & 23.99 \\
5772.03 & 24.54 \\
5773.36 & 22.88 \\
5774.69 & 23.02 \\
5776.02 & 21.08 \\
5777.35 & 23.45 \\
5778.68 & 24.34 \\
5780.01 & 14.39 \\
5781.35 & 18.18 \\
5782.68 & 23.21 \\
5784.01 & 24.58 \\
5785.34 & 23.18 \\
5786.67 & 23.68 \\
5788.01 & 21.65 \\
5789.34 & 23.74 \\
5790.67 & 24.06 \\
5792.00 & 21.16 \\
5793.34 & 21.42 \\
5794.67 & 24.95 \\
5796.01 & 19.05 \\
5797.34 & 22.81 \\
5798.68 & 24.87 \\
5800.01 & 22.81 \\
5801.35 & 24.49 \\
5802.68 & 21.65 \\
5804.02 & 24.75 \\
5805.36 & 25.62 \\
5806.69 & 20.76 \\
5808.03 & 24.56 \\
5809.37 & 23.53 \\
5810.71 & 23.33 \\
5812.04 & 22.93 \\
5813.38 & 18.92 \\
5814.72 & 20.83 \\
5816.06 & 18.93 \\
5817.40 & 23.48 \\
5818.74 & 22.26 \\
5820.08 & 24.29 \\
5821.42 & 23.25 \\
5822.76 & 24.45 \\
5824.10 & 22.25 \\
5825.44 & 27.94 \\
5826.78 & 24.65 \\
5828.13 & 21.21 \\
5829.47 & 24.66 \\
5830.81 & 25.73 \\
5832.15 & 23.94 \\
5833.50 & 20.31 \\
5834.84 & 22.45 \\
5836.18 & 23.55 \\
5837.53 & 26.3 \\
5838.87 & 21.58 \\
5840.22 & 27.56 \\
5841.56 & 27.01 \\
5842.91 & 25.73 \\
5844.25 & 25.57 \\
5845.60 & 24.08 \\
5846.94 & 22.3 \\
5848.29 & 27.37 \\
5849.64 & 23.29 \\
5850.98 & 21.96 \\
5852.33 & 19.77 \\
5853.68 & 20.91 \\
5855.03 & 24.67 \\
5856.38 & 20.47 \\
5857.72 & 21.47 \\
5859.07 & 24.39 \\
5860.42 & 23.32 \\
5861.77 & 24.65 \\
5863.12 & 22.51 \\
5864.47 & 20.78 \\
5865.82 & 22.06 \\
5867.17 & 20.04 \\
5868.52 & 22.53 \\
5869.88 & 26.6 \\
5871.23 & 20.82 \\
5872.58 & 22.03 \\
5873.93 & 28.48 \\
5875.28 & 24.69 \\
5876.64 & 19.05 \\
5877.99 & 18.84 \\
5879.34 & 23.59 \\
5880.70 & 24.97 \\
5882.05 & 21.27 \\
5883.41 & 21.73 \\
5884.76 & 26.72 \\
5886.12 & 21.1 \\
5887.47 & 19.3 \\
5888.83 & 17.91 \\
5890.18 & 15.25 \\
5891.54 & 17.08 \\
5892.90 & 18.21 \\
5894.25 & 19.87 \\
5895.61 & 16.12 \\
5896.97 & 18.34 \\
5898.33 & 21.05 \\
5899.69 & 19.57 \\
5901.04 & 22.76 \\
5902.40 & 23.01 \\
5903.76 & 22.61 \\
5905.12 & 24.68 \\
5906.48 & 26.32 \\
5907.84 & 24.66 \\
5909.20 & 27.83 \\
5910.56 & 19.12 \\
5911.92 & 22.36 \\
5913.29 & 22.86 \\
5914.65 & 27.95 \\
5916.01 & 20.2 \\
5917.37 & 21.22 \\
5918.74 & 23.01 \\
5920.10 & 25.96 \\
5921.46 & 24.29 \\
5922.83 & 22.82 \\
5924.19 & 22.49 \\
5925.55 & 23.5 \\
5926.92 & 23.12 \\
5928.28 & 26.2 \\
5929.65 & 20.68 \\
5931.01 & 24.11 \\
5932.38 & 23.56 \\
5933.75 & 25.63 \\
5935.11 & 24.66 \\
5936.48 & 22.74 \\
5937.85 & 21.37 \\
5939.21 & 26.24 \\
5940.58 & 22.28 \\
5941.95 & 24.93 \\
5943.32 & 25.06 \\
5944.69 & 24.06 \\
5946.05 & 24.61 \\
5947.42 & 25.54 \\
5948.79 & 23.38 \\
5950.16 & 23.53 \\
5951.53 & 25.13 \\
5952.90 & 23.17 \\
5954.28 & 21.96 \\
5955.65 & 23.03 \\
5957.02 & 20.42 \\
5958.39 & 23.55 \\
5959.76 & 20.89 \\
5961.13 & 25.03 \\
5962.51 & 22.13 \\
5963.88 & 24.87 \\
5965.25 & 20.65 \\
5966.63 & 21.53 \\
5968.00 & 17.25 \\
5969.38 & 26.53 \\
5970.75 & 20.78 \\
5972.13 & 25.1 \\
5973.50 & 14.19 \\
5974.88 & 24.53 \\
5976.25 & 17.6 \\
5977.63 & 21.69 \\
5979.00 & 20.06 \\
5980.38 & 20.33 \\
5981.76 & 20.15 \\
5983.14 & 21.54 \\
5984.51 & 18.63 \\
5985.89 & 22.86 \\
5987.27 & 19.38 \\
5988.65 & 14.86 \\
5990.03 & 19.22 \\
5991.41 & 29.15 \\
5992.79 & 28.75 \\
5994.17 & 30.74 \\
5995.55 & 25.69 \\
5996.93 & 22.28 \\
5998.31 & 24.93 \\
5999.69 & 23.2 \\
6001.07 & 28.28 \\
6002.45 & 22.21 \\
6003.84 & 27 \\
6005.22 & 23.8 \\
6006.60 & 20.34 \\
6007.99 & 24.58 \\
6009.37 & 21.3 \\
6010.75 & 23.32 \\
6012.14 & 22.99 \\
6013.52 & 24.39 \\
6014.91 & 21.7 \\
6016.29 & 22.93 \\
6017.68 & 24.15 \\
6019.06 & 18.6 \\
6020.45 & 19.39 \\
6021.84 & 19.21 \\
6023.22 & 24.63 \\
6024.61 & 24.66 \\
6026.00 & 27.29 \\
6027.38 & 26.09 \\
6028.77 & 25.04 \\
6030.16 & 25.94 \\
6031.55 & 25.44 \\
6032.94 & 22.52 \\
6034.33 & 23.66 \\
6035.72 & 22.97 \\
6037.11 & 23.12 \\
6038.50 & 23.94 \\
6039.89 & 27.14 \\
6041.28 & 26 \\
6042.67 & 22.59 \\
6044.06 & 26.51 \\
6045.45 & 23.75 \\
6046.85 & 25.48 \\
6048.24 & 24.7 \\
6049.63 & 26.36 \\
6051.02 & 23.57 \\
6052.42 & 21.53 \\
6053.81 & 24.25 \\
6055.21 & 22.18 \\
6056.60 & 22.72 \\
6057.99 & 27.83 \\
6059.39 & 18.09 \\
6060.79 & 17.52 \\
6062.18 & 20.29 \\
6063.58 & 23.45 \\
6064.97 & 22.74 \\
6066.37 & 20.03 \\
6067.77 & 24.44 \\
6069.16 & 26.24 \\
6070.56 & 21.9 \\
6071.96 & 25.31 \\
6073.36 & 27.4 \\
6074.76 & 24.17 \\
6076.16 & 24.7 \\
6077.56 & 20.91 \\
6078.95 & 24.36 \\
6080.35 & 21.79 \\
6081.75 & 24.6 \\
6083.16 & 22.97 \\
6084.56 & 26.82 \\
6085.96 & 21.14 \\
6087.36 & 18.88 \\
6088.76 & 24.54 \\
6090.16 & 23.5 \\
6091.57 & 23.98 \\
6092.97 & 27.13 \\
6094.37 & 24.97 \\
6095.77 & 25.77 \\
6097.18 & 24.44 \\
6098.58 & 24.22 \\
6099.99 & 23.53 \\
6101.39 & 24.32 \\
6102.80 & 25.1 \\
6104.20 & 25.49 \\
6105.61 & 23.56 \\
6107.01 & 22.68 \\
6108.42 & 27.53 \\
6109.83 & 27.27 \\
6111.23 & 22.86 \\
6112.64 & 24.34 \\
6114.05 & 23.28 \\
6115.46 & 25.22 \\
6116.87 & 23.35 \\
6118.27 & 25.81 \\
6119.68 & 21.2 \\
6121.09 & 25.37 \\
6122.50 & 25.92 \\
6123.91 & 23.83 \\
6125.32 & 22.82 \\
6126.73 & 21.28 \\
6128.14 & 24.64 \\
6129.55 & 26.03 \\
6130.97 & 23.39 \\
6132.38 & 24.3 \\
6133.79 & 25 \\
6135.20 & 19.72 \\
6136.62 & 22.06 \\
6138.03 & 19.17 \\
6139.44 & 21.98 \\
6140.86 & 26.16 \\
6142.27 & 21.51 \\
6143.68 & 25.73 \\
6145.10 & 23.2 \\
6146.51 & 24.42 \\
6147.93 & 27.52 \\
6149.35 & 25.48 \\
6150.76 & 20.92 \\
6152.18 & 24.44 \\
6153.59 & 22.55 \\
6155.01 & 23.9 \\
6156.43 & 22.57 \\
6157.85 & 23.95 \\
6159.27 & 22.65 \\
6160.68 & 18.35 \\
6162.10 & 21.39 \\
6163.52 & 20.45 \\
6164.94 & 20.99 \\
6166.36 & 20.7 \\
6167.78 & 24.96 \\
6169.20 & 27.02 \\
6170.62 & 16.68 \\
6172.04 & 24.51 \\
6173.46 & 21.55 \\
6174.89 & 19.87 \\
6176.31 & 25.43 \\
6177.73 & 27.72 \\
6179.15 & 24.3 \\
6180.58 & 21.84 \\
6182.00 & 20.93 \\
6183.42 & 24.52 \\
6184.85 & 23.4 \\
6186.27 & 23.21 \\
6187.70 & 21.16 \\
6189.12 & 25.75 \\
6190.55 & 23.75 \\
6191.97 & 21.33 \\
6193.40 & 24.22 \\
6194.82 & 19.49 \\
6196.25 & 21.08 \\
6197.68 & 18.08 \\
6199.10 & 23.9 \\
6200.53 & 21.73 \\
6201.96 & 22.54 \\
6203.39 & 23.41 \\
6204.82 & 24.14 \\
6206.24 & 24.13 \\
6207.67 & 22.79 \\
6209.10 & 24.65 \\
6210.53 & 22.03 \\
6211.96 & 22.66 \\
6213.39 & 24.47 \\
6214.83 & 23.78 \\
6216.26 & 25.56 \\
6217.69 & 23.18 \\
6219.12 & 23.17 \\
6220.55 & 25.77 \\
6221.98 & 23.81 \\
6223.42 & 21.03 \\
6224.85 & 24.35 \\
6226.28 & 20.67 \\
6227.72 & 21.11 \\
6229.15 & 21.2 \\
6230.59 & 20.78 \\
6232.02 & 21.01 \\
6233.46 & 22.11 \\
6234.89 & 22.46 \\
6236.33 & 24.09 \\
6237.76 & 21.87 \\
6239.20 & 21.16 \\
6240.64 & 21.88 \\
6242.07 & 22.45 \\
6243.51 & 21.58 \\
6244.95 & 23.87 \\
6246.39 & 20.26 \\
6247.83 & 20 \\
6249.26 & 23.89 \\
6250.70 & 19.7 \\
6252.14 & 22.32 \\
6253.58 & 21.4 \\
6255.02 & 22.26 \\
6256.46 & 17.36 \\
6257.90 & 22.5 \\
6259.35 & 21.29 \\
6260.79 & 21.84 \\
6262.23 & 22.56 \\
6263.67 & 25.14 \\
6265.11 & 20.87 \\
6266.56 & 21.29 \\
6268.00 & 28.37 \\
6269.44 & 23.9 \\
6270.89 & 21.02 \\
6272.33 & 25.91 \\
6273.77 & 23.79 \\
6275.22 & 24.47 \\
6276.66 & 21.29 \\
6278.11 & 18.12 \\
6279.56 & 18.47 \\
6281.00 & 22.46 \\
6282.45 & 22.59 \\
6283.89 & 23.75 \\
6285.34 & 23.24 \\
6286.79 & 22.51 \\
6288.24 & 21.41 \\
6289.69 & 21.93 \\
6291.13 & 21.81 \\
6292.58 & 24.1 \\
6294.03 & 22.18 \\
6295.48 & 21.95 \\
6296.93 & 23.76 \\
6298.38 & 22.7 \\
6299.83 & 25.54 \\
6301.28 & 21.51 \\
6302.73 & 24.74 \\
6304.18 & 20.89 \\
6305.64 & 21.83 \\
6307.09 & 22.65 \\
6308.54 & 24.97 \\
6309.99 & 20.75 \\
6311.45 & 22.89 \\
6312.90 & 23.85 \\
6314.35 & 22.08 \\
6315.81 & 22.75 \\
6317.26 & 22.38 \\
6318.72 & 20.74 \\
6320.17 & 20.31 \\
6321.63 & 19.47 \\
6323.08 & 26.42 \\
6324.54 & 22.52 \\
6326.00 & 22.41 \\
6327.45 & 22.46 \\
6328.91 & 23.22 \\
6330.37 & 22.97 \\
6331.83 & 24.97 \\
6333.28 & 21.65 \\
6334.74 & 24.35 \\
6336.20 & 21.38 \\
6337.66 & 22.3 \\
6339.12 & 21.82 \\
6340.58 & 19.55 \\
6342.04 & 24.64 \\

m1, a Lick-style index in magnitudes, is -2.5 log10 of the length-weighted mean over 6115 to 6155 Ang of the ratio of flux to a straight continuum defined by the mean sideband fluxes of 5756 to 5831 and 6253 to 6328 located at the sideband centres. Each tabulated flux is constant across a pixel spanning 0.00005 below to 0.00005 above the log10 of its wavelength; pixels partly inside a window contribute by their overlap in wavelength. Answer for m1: -0.05 mag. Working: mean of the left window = 23.1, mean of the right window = 22.5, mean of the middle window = 23.7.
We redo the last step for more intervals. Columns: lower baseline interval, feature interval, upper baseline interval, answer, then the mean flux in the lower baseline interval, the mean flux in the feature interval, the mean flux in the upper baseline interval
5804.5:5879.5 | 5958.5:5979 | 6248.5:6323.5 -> 0.06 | 23.2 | 21.6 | 22.4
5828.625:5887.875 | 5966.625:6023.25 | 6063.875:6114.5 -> 0.06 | 23.2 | 22.4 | 24.1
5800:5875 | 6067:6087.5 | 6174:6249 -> -0.04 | 23.3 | 23.8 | 22.7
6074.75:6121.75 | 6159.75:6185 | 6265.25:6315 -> 0.05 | 24.1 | 22.5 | 22.7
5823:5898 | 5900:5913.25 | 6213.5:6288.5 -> -0.05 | 22.5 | 23.5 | 22.3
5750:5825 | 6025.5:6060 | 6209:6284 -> -0.08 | 23.2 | 24.3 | 22.4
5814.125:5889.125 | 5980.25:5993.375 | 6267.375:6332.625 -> 0.07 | 23.1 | 21.5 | 22.7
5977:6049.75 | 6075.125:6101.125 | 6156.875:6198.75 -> -0.04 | 23.5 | 23.8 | 22.4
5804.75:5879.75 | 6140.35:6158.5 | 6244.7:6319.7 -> -0.06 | 23.2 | 24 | 22.4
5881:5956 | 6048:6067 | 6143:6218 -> 0.02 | 22.7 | 22.5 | 23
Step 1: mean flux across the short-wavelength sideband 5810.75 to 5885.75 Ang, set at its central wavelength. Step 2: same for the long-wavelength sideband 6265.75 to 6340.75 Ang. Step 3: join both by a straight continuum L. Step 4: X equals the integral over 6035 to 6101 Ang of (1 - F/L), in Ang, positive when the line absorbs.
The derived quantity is -2.3 Ang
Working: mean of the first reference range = 23.2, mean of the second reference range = 22.6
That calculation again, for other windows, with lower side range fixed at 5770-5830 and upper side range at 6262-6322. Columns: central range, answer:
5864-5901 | 2.75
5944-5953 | -0.61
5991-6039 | -2.95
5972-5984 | 1.25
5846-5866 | 0.06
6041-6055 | -1.03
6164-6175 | 0.24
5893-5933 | 0.07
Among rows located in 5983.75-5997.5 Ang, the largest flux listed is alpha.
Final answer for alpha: 30.74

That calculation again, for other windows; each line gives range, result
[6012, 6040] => 27.29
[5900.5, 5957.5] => 27.95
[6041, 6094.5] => 27.83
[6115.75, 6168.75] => 27.52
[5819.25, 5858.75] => 27.94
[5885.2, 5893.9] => 21.1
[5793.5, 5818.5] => 25.62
